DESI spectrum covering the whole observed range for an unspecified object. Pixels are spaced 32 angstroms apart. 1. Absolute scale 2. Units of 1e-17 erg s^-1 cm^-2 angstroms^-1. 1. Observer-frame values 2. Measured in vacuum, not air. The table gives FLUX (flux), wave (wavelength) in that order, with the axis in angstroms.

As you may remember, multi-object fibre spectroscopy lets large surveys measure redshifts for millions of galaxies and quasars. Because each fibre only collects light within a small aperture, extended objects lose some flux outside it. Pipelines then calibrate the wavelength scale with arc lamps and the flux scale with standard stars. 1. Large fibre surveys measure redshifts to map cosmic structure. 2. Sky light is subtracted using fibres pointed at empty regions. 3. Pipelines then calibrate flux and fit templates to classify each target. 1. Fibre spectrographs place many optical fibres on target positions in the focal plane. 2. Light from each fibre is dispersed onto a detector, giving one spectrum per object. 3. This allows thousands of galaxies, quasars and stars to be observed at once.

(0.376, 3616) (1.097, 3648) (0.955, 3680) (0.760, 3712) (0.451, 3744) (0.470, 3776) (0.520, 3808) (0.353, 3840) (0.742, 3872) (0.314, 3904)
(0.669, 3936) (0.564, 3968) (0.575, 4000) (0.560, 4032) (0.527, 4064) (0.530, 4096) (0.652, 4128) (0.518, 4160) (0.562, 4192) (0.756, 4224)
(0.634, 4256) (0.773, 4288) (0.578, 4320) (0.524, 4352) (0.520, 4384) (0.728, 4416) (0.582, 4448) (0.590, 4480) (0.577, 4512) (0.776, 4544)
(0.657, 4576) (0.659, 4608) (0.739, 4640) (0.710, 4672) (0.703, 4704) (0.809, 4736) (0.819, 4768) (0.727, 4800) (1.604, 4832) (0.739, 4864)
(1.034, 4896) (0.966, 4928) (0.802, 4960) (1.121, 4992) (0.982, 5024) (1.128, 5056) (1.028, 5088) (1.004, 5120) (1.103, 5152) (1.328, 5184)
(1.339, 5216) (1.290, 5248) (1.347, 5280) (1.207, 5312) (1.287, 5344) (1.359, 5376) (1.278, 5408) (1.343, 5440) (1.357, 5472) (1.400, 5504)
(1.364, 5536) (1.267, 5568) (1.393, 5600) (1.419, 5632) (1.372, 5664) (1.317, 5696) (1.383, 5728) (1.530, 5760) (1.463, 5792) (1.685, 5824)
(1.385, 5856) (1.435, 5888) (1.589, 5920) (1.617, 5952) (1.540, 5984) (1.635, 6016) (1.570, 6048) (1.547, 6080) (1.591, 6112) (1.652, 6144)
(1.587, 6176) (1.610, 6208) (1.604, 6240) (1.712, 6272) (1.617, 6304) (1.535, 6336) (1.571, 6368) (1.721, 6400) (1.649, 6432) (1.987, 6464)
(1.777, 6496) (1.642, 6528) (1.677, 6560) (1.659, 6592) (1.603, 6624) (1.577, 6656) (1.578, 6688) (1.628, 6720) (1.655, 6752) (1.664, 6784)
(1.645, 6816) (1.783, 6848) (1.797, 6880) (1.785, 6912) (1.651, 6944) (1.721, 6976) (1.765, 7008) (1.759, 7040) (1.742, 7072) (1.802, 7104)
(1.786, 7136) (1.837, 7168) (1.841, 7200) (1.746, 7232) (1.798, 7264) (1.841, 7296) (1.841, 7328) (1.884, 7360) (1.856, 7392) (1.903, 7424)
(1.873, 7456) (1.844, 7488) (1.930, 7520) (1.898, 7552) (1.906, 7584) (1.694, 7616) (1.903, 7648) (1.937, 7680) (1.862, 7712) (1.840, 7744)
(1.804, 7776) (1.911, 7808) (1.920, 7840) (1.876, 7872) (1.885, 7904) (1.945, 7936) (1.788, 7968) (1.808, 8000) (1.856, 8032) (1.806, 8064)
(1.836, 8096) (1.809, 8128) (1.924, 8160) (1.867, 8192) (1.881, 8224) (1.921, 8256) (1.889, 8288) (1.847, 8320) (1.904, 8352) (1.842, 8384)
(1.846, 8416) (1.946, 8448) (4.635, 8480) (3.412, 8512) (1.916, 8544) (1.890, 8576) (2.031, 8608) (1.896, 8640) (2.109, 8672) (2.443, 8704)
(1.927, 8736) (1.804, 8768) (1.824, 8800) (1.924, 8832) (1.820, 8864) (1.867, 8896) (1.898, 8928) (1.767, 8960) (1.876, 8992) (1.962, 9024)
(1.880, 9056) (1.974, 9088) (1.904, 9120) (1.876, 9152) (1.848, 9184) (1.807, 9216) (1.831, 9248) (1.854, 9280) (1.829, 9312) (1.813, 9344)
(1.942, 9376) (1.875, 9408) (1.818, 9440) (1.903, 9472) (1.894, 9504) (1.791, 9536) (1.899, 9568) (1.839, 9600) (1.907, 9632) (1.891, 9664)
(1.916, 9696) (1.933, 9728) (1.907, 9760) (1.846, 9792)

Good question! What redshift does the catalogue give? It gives 0.29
